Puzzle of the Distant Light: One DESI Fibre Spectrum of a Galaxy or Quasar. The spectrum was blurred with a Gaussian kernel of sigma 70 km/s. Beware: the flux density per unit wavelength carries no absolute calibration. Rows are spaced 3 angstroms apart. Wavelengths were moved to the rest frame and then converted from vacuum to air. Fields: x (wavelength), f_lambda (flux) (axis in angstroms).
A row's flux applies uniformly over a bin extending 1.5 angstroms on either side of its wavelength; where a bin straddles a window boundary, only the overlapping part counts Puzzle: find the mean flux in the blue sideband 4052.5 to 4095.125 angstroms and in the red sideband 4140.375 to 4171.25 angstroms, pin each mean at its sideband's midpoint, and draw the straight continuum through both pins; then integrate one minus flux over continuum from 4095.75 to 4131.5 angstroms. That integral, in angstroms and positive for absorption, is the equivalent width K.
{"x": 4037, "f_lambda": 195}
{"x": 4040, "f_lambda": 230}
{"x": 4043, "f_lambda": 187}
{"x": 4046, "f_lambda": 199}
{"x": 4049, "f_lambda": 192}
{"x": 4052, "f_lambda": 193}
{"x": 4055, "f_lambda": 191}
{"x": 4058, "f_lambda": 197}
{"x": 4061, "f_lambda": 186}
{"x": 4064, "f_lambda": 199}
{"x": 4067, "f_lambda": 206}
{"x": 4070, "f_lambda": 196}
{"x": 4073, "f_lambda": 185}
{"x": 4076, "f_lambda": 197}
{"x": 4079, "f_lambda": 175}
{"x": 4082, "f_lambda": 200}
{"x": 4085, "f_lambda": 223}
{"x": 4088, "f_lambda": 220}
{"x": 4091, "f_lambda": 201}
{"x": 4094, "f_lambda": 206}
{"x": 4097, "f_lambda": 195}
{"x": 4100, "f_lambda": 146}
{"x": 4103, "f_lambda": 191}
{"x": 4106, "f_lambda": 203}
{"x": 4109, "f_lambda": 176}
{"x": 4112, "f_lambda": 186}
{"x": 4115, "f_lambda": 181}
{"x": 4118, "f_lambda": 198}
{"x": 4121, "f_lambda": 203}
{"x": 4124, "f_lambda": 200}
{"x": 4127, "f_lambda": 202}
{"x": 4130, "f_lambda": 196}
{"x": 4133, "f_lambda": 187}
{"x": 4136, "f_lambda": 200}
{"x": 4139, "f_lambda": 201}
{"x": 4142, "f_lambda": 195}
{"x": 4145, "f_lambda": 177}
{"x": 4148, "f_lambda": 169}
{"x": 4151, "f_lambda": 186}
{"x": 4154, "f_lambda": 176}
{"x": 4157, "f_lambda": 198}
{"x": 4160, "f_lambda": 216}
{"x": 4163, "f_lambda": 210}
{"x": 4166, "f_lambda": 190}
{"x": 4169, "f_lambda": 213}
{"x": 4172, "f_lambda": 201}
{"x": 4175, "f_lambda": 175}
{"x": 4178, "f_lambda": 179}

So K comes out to 1.13 angstroms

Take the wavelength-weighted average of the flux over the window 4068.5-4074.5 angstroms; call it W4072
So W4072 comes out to 190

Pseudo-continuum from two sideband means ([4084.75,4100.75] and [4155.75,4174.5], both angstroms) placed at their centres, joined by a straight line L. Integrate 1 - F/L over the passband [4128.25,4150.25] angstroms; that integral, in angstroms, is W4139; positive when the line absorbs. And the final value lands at 1.35 angstroms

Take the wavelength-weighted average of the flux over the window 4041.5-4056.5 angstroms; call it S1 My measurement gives 192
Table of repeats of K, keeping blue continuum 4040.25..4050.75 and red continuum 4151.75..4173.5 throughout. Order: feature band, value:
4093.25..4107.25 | 0.81 angstroms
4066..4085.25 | 0.23 angstroms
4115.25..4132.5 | 0.12 angstroms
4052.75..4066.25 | 0.24 angstroms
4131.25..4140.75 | 0.16 angstroms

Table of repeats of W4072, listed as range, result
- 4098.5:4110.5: 179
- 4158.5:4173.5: 206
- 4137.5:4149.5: 186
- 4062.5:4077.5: 197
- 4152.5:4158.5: 187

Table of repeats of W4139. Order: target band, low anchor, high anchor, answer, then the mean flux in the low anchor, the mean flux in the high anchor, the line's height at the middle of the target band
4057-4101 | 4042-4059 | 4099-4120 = -1.65 angstroms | 193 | 184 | 189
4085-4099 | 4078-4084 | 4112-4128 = -0.92 angstroms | 192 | 196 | 193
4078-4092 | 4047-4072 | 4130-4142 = -0.70 angstroms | 195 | 196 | 195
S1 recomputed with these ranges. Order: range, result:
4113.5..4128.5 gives 197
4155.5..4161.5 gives 207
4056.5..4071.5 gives 197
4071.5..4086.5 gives 196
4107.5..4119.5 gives 185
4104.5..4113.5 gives 188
